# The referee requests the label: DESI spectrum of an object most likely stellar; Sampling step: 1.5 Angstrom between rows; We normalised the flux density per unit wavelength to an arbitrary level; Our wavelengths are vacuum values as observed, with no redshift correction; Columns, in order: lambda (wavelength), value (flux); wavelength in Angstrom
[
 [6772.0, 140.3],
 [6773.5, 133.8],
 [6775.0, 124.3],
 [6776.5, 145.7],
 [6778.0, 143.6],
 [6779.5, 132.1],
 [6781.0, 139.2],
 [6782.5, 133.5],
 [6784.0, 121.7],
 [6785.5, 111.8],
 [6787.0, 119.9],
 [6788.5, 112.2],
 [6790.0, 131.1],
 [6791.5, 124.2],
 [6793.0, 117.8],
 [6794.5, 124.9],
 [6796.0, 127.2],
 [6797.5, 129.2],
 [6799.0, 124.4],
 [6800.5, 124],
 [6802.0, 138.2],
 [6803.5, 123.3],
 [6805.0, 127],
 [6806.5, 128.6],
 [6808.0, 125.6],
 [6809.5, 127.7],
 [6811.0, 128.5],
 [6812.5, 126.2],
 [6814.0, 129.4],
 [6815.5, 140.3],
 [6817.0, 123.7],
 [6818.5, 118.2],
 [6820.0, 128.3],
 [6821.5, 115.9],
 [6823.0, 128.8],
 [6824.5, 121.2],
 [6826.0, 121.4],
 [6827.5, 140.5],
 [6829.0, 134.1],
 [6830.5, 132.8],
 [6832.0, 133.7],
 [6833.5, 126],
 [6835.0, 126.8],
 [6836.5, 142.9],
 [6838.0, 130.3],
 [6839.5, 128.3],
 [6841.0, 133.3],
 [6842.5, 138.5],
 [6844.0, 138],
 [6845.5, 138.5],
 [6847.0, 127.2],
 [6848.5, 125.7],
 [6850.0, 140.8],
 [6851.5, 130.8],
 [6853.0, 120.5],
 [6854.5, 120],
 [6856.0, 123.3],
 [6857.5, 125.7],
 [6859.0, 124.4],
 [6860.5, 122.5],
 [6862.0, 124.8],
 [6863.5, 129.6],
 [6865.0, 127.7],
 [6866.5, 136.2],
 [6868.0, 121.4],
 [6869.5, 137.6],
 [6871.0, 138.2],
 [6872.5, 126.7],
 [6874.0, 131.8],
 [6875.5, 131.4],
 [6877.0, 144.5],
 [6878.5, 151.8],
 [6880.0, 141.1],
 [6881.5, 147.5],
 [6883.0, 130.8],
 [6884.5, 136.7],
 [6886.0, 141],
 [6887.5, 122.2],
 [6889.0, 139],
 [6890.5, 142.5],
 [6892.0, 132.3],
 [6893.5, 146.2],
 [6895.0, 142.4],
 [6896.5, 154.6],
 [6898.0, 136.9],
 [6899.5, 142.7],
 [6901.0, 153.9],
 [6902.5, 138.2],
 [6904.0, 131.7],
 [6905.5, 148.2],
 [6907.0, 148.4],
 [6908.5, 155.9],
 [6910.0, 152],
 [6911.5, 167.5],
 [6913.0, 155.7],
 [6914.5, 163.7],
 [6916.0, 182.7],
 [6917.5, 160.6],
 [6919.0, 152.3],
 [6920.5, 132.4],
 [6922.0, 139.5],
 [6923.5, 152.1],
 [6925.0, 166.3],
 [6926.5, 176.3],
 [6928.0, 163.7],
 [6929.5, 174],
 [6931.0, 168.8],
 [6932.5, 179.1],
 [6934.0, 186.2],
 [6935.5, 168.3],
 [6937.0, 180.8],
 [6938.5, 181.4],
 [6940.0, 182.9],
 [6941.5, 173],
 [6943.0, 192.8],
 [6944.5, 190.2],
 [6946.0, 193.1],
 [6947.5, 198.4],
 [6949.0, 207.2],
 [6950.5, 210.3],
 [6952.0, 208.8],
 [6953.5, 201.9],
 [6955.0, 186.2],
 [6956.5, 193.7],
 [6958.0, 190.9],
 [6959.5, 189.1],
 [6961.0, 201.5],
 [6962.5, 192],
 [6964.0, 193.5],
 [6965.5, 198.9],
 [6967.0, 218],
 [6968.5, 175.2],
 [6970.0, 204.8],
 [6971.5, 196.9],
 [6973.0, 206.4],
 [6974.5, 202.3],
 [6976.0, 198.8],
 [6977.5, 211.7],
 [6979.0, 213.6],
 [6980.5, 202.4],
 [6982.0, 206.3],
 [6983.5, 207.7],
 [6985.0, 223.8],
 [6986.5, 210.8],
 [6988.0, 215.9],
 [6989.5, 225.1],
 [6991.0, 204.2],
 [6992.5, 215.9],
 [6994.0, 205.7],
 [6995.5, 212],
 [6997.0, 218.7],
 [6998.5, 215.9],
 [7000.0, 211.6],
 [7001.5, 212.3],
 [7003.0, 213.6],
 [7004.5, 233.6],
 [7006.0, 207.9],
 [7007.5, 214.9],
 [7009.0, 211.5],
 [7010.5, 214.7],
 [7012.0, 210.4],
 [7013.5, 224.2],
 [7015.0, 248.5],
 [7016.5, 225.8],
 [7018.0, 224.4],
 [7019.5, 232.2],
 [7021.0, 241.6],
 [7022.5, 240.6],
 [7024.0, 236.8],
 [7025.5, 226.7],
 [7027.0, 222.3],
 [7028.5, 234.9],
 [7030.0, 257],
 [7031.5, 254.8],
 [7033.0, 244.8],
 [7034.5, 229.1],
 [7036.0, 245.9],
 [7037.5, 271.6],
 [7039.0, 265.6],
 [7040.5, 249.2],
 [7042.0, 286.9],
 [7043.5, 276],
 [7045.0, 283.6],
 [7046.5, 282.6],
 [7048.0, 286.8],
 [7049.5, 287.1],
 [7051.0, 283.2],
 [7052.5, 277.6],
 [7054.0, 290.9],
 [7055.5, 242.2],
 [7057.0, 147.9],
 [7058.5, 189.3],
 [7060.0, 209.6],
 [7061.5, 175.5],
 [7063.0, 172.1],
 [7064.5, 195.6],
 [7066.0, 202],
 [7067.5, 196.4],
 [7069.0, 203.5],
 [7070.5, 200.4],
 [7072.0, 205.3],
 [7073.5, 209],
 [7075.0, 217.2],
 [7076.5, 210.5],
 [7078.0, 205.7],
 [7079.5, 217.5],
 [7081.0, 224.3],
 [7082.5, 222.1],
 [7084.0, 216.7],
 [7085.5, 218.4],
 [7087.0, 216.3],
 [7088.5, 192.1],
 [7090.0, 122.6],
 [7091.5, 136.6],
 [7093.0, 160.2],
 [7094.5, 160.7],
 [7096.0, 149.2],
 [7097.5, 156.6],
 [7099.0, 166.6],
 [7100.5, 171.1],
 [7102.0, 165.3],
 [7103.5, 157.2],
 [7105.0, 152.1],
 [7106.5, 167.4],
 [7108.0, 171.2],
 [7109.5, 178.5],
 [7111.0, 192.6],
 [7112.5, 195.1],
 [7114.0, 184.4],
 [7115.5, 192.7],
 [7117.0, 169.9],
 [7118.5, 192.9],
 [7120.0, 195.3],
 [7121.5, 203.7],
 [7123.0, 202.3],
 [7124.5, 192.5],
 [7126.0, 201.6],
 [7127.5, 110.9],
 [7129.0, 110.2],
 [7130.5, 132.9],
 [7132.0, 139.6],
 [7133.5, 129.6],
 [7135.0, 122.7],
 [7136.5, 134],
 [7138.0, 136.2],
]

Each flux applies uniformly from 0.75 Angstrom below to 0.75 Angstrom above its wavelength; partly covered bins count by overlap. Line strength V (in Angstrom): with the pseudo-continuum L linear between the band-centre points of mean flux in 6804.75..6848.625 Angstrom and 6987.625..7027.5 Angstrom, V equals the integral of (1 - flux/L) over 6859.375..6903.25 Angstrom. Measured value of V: 5.7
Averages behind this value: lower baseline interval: 130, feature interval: 137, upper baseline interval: 221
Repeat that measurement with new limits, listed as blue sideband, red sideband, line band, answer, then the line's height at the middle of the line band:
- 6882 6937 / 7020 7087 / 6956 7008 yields -3.77 Angstrom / 193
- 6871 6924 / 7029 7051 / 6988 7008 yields 1.34 Angstrom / 230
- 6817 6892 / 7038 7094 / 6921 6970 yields -4.41 Angstrom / 170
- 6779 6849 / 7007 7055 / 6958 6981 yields 1.62 Angstrom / 215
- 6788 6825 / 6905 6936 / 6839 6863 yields 1.87 Angstrom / 140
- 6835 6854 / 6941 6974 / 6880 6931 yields 5.40 Angstrom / 167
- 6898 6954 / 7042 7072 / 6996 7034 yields -2.66 Angstrom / 212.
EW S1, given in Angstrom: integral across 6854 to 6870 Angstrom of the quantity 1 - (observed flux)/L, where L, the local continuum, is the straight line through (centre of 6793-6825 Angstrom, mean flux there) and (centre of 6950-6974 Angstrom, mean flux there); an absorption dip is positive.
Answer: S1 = 2.6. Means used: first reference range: 127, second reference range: 198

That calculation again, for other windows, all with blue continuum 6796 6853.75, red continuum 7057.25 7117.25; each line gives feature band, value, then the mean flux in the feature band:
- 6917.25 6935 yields -1.3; 163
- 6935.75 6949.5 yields -2.9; 188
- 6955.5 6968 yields -3.0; 197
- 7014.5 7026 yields -4.2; 234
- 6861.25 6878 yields 0.8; 132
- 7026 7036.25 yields -3.9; 241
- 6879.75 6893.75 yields 0.5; 138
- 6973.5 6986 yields -3.5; 208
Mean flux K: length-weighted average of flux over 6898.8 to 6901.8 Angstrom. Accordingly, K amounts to 148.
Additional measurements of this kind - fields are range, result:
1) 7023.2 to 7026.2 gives 232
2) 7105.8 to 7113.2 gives 181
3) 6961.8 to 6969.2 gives 196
